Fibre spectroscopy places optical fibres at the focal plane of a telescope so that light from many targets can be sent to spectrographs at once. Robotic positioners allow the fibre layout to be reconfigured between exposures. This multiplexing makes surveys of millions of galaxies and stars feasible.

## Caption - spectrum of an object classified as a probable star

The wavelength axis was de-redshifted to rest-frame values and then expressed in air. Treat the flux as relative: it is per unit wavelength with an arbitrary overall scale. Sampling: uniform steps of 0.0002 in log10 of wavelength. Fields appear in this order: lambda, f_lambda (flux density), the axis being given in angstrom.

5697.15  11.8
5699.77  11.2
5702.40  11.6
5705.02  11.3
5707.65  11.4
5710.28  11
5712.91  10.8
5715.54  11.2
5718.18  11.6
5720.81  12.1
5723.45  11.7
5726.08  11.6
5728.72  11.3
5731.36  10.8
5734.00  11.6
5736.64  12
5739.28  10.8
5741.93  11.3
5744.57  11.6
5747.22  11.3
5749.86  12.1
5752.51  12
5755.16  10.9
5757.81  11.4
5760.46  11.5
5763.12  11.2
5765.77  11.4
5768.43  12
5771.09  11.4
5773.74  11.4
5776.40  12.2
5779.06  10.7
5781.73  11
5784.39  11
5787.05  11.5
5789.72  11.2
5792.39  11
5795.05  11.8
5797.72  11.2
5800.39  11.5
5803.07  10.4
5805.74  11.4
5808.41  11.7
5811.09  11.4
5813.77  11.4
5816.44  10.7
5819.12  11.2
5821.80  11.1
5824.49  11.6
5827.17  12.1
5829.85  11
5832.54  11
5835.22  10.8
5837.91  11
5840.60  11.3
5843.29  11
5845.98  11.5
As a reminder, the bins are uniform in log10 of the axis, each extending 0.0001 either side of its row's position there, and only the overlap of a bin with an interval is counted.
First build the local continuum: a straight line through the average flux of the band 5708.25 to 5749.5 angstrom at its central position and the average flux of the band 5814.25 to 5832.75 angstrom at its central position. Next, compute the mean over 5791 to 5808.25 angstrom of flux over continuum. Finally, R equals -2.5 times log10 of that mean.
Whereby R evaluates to 0.00 mag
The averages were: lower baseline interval 11.4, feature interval 11.3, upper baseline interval 11.3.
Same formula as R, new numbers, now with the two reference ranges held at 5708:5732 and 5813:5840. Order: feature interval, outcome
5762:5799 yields -0.01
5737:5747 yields 0.00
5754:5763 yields 0.00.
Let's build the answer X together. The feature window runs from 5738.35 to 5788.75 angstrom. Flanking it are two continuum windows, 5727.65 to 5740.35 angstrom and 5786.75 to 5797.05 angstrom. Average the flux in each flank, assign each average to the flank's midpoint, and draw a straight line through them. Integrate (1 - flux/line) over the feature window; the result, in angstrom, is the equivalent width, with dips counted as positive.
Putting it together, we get -0.3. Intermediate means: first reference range 11.3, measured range 11.4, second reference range 11.4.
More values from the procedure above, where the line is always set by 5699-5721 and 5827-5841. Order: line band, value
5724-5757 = -0.52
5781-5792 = 0.03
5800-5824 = -0.10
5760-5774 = -0.32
